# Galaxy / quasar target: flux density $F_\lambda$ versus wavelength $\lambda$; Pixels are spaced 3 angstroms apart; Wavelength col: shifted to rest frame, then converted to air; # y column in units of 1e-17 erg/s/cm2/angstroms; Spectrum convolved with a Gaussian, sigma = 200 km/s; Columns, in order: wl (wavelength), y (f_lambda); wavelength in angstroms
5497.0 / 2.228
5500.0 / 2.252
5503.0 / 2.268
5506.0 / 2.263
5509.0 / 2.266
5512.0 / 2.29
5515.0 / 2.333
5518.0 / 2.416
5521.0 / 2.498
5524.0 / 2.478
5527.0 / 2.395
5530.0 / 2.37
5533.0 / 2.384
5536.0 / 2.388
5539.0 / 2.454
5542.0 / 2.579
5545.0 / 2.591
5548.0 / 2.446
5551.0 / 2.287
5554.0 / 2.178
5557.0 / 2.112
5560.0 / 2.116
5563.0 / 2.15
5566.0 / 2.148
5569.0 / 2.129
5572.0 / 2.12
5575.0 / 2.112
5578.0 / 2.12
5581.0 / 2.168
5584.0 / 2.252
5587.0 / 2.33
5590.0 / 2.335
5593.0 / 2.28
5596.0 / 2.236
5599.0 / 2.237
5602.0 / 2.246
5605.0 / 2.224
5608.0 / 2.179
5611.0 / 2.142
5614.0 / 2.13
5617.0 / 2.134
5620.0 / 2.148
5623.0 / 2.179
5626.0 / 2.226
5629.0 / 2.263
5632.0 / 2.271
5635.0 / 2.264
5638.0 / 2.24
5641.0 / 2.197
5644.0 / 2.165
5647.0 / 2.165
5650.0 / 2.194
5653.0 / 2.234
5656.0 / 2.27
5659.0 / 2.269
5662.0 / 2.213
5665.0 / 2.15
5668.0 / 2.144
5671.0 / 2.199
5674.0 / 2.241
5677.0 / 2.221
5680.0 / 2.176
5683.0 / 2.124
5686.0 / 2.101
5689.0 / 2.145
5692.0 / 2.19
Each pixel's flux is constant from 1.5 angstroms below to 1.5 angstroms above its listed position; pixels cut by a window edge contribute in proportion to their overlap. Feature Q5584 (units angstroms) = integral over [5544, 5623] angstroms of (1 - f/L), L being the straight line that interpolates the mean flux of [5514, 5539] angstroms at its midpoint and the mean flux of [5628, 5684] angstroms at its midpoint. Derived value 3.8 angstroms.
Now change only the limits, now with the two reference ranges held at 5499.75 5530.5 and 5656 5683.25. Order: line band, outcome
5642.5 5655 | 0.2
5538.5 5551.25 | -0.9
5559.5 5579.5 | 1.5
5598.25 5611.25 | 0.3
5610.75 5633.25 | 0.6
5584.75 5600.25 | 0.0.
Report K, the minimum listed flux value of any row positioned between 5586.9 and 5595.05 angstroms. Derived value 2.28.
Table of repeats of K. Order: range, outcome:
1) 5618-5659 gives 2.148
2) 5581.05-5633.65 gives 2.13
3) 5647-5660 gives 2.165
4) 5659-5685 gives 2.124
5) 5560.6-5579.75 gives 2.112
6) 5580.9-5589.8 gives 2.168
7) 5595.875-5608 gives 2.179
